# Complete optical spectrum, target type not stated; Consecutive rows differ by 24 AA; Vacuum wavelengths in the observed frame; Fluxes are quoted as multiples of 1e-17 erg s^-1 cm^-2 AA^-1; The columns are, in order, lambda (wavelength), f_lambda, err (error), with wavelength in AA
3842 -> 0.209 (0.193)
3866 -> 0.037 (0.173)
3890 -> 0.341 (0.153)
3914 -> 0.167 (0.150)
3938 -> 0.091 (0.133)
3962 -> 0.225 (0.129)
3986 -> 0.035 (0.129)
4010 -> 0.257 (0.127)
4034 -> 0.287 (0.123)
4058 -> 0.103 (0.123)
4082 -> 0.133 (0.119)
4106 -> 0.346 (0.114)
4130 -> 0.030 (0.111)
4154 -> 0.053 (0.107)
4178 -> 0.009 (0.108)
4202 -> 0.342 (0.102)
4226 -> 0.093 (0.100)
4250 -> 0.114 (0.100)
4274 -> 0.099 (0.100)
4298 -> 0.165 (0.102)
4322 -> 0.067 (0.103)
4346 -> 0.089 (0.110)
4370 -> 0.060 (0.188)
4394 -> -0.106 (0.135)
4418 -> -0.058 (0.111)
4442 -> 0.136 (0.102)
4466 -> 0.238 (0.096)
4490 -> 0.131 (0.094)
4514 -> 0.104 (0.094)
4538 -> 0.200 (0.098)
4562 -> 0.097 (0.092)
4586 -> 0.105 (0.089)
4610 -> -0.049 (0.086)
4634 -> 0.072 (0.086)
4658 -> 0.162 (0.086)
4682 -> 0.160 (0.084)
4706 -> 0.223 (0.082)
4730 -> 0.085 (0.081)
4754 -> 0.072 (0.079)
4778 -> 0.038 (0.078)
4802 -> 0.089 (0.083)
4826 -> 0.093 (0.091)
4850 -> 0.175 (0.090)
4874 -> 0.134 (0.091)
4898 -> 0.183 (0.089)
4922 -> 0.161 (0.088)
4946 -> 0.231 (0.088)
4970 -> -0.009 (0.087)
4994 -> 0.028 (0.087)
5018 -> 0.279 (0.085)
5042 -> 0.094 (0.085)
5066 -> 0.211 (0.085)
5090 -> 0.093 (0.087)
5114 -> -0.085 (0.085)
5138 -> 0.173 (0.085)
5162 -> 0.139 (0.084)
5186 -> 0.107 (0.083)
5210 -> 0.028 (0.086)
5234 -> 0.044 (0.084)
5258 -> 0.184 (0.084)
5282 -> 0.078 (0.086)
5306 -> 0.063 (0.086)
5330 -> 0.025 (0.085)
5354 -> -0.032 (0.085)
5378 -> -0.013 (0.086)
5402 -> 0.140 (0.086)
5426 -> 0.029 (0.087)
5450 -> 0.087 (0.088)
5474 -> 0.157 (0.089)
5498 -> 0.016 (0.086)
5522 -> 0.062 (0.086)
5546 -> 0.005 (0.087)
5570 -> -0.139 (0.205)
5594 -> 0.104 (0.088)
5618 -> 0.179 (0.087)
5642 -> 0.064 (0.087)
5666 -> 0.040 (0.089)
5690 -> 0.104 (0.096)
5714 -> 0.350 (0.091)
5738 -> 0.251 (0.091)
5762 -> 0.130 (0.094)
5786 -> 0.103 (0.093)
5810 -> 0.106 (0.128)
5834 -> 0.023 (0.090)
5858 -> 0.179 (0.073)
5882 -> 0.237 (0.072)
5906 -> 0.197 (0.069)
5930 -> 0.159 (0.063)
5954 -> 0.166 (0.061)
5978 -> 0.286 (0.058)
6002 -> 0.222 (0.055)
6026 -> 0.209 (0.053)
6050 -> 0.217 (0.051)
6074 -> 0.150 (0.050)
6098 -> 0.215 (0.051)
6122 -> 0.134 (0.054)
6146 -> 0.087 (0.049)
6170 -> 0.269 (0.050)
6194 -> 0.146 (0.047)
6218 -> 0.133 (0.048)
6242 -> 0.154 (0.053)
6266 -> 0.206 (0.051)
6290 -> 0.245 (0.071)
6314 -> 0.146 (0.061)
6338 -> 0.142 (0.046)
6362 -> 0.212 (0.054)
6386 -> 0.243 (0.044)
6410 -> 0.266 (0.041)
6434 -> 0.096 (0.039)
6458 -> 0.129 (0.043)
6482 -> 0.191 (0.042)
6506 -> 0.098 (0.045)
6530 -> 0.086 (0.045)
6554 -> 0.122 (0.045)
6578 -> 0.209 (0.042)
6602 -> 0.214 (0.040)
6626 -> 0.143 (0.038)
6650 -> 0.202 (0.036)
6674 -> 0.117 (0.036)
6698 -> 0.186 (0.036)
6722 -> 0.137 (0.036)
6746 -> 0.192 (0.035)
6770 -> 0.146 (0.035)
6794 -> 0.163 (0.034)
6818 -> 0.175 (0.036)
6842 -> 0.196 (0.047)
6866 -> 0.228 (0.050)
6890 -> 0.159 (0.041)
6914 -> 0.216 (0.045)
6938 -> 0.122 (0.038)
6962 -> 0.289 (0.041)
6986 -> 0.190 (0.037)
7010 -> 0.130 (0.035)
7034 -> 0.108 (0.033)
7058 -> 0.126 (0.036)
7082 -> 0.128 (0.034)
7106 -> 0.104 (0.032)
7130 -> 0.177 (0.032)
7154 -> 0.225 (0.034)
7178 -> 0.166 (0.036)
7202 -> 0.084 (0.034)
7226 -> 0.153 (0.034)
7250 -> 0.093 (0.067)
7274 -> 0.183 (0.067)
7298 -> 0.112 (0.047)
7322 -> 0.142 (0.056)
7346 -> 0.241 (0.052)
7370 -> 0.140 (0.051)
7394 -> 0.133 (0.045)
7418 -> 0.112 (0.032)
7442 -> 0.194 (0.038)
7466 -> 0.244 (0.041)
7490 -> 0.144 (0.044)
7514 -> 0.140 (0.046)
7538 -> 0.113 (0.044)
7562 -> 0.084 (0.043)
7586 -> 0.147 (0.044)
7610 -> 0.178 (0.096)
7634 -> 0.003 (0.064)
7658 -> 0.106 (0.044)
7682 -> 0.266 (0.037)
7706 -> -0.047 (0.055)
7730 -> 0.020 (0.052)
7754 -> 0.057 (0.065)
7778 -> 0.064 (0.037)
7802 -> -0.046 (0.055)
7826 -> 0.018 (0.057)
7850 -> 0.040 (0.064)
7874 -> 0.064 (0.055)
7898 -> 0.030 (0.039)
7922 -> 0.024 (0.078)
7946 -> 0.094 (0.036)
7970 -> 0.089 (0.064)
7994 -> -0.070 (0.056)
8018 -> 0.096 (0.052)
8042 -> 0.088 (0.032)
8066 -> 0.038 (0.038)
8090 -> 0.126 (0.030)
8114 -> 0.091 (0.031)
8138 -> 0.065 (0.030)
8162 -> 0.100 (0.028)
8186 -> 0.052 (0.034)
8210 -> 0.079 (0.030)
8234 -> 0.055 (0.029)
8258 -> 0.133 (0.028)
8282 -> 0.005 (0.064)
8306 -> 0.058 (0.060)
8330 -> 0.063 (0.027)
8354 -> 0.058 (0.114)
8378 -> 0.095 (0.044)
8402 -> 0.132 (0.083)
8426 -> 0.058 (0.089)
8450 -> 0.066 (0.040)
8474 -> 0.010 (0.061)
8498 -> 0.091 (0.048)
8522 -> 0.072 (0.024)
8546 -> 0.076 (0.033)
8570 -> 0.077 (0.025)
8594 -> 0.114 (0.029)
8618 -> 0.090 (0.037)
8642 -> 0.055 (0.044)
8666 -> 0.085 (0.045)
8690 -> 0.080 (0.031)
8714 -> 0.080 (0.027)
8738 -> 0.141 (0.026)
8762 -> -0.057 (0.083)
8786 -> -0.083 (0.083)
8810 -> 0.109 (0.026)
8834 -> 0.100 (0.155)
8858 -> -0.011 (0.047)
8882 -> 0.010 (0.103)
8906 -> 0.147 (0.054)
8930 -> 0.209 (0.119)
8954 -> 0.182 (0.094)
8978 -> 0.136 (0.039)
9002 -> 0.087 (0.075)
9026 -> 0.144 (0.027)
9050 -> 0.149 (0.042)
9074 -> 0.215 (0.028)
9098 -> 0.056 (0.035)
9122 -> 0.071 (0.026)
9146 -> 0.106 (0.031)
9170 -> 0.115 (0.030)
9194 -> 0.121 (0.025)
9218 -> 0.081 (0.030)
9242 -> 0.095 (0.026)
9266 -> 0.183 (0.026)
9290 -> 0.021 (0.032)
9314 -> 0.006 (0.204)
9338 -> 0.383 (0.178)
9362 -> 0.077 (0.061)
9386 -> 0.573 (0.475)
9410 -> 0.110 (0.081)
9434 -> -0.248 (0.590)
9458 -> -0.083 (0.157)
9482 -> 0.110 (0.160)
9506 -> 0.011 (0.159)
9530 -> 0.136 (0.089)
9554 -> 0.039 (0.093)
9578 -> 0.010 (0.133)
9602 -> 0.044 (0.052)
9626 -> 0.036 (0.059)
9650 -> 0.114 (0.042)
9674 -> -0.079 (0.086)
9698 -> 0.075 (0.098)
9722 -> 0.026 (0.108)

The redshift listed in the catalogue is 0.53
